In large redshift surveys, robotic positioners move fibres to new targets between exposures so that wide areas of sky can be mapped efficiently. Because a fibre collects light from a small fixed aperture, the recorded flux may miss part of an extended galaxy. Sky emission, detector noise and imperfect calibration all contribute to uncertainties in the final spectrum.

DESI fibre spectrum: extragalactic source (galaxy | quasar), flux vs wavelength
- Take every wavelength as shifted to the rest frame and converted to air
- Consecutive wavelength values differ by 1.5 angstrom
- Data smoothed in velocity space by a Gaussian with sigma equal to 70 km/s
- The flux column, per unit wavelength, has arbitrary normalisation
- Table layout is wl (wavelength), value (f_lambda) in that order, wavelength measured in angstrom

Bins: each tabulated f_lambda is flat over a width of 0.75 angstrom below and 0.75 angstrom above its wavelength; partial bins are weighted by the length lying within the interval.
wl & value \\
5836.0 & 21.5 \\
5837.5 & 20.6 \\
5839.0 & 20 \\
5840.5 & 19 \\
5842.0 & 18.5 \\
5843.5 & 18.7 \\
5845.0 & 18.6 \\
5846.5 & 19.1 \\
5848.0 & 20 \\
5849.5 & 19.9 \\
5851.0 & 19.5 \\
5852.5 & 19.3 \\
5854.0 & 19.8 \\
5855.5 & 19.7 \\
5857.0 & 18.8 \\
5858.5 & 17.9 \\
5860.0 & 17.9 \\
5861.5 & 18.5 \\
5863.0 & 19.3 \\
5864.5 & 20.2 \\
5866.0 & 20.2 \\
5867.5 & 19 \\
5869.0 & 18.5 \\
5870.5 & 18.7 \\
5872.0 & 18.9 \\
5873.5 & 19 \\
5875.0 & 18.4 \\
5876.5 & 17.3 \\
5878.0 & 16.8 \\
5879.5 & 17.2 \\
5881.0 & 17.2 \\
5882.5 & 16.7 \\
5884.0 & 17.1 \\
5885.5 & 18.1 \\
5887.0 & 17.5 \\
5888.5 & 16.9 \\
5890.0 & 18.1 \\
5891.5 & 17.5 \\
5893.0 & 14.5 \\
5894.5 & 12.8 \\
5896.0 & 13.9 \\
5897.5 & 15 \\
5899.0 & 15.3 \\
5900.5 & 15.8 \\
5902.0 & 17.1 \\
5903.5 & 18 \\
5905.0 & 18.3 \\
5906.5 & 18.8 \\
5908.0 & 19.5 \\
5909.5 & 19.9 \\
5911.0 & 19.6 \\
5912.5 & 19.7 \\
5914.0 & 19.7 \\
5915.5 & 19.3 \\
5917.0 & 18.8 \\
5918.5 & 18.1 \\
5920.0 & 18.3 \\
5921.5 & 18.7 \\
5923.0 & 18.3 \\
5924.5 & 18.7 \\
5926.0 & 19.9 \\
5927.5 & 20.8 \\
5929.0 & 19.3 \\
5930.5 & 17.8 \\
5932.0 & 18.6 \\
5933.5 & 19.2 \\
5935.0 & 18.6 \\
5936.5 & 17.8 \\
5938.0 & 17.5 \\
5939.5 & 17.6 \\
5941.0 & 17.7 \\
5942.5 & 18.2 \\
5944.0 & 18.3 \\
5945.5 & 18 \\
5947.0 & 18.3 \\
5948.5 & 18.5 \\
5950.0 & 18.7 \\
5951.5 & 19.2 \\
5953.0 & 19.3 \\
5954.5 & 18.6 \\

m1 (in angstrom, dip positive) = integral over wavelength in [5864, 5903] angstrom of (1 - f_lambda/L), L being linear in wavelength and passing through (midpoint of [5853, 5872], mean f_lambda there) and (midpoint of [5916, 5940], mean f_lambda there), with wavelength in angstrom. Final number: 3.5 angstrom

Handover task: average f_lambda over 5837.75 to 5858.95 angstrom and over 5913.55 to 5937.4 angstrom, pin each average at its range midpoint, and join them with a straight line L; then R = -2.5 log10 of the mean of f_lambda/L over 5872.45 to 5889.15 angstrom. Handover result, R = 0.09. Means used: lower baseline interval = 19.3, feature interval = 17.5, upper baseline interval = 18.8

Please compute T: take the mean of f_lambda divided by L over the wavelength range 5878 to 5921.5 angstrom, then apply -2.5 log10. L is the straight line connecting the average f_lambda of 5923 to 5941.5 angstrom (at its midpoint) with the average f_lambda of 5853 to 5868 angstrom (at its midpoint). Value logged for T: 0.08 mag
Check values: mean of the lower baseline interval 19.1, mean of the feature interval 17.5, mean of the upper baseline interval 18.6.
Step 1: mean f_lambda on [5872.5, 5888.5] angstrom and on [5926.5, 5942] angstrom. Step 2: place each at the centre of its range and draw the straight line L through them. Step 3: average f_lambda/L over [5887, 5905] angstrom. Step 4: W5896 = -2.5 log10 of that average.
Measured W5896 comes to 0.11 mag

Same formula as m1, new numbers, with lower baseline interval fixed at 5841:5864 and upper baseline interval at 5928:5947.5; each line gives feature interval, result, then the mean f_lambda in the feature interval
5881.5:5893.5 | 1.0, 17.1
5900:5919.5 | -0.2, 18.7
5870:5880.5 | 0.5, 18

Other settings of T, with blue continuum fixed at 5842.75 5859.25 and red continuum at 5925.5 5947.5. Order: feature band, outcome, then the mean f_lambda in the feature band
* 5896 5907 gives 0.13 mag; 16.7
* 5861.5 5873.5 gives -0.01 mag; 19.2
